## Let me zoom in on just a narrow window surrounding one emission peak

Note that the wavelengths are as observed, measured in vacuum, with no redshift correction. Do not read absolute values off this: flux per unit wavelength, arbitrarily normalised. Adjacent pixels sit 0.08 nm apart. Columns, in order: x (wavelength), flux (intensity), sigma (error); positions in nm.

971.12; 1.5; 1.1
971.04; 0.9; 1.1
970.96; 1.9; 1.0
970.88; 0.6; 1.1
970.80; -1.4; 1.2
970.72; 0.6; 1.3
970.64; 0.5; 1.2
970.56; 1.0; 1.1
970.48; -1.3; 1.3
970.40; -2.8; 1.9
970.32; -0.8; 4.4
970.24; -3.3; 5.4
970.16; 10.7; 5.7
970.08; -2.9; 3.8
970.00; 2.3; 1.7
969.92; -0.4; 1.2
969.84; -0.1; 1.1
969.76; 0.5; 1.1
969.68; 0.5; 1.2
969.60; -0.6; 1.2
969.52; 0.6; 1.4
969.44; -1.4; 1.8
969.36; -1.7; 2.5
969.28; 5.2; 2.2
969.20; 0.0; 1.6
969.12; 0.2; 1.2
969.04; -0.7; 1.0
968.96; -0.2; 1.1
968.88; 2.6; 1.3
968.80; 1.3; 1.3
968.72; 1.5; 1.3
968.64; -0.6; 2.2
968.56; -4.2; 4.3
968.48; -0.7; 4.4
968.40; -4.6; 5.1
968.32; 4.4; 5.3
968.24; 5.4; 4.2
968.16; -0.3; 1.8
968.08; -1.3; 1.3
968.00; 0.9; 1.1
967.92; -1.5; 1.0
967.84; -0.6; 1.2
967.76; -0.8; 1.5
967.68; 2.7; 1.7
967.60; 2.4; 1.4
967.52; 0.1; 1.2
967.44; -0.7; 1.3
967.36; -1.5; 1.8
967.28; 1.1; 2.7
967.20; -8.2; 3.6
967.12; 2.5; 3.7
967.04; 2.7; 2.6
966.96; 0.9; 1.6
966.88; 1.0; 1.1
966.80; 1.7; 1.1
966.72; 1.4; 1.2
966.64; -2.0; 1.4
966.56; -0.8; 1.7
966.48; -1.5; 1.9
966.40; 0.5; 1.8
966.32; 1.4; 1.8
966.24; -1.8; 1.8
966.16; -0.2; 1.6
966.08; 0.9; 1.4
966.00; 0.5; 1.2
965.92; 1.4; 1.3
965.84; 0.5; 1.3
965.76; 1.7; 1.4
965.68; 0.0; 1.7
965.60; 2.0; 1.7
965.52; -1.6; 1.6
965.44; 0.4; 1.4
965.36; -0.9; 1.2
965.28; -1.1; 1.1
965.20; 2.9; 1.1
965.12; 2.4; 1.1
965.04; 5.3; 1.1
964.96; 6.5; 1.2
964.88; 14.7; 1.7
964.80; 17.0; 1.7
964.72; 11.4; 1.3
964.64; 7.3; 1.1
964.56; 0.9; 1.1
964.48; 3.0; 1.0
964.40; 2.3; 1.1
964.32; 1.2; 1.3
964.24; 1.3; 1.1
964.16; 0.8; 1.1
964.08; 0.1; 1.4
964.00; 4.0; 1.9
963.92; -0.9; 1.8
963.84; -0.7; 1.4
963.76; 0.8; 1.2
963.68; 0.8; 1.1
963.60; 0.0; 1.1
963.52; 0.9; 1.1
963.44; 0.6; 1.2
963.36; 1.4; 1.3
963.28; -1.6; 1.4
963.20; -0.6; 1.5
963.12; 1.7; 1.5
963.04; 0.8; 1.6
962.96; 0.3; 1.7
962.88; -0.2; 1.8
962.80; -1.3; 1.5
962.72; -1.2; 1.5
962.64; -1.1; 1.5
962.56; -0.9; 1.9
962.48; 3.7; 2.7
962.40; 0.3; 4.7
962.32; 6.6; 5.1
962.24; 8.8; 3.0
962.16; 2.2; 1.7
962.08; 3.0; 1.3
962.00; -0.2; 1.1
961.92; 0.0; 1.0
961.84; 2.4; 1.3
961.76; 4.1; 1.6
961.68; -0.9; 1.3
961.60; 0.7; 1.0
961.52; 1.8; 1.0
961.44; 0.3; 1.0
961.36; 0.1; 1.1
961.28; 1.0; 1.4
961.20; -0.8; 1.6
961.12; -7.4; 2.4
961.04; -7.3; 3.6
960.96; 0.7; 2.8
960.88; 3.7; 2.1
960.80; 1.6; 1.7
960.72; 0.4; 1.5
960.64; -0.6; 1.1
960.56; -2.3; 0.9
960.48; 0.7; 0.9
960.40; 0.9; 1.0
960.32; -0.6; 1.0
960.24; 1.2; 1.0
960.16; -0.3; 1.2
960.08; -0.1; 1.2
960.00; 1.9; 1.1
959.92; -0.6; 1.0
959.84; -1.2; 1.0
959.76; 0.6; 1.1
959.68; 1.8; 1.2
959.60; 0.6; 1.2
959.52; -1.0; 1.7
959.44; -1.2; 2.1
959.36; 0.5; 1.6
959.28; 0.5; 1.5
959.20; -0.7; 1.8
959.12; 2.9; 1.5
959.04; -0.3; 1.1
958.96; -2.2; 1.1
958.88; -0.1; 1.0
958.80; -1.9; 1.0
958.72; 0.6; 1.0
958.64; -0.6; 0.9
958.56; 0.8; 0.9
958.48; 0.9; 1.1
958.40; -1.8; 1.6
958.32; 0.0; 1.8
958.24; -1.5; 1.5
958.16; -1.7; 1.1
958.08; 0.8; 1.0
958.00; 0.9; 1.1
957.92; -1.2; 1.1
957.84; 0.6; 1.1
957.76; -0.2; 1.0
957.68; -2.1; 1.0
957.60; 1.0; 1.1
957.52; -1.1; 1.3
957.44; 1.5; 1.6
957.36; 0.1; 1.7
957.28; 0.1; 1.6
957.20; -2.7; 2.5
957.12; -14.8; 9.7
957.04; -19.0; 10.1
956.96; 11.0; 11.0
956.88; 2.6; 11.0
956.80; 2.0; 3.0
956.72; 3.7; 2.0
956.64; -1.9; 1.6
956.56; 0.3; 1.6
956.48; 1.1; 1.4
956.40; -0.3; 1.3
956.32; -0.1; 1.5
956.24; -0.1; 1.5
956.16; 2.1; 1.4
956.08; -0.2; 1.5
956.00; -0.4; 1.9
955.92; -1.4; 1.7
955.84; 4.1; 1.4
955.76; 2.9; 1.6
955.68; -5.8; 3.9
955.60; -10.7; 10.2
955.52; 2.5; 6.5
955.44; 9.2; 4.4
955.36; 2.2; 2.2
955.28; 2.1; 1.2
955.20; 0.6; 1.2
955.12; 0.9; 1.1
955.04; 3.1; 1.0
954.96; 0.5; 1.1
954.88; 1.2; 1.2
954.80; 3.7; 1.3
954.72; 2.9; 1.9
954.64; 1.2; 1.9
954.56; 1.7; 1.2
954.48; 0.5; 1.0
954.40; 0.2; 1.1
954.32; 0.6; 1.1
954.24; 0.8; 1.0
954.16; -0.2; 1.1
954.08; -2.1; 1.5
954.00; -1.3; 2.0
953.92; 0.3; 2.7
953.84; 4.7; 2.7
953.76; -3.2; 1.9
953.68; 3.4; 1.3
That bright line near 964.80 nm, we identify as [O III] 5007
